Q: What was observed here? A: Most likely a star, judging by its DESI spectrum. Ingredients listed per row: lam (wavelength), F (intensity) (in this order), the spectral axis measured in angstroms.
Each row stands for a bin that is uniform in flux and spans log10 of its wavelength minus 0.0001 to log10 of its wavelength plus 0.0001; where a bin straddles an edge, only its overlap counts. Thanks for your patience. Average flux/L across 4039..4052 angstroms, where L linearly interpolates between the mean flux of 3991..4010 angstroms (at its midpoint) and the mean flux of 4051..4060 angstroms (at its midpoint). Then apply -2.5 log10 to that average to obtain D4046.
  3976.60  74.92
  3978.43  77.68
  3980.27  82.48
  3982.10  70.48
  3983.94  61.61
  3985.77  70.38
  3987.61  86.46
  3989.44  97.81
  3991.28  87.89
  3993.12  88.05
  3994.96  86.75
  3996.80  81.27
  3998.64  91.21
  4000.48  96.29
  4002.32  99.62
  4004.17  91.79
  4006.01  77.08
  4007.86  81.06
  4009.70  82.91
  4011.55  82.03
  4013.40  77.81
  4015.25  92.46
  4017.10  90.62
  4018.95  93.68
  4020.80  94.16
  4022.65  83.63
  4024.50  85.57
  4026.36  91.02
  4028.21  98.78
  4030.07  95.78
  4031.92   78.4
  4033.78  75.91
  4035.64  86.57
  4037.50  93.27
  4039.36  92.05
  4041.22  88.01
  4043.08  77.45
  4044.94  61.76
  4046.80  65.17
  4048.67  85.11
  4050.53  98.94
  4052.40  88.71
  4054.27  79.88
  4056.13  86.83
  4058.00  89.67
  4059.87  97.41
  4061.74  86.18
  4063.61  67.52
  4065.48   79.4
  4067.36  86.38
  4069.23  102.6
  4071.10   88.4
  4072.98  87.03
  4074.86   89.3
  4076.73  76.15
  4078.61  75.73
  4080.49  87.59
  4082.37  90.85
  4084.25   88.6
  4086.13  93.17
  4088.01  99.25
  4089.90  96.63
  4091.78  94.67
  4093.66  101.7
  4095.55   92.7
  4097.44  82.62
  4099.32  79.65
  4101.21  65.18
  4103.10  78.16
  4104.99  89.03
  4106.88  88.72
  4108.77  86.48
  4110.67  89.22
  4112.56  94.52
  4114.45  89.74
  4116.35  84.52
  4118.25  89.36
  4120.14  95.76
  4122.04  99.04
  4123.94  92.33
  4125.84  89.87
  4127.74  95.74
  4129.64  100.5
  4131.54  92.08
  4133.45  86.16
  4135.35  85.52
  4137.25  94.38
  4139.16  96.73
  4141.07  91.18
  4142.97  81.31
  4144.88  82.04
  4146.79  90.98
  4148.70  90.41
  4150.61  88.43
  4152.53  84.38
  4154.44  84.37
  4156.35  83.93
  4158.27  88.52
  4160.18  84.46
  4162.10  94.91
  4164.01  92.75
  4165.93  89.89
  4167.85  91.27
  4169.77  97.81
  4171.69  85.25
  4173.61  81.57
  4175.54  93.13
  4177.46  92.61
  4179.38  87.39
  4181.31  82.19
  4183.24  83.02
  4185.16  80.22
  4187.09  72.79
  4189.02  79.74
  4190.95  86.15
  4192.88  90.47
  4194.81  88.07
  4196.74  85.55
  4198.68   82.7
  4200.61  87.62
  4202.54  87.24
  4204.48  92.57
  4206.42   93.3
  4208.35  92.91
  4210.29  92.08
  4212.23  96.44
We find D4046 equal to 0.09 mag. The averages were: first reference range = 87.8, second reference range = 88.2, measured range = 81.1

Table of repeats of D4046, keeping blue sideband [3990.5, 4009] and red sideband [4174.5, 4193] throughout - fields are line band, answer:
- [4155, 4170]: -0.06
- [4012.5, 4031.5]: -0.03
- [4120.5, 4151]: -0.07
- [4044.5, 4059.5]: 0.05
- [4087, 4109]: -0.02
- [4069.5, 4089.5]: -0.02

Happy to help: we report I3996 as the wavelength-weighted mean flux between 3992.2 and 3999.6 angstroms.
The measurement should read 86.9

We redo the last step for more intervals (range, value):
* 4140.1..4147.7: 86.4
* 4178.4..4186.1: 83.3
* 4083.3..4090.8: 94.4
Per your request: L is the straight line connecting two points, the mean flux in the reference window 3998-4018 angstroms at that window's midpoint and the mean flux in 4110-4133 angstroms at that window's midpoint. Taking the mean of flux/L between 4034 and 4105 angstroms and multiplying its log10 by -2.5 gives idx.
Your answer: 0.05 mag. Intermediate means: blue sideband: 87.5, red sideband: 92.6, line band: 85.9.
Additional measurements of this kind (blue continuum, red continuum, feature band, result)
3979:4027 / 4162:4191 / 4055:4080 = 0.00 mag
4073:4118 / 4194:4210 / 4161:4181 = -0.02 mag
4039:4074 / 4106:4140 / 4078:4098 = -0.04 mag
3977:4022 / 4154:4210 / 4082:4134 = -0.05 mag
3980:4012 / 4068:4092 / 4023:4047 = 0.03 mag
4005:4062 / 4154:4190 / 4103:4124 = -0.05 mag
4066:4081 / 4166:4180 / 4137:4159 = 0.02 mag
